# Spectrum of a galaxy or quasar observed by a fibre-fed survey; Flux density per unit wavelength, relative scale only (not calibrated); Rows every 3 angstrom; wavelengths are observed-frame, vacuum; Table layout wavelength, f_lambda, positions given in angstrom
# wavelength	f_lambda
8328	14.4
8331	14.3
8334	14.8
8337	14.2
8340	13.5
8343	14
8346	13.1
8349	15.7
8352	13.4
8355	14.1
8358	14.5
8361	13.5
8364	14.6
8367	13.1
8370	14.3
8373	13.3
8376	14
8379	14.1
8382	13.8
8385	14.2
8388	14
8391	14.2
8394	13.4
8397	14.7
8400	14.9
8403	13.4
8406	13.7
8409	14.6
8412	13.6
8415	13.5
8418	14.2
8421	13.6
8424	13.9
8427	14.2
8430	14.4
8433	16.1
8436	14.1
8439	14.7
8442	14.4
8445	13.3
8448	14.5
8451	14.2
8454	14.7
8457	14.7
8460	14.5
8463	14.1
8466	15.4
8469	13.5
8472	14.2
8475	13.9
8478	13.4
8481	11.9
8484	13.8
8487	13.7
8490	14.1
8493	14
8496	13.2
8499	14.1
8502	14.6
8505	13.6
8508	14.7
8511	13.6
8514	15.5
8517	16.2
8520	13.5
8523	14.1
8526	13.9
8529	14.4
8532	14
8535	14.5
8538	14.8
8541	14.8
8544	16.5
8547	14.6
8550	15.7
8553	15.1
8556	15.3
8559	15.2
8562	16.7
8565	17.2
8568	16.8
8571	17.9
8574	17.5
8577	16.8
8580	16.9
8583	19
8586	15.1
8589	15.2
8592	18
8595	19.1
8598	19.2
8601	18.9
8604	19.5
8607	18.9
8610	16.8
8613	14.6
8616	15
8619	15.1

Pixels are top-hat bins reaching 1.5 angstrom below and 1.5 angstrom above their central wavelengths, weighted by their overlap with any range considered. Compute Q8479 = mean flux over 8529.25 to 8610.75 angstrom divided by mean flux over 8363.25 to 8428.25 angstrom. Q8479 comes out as 1.19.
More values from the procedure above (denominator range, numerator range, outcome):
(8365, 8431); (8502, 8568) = 1.07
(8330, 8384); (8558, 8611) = 1.25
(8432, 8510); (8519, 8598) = 1.13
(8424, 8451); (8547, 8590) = 1.14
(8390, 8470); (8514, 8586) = 1.10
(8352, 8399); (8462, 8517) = 1.00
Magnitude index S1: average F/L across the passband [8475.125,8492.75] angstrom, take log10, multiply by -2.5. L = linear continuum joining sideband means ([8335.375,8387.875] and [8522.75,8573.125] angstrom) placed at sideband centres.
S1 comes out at 0.113 mag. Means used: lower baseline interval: 14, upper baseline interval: 15.4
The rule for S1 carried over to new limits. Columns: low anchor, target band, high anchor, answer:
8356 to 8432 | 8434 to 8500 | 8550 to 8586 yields 0.08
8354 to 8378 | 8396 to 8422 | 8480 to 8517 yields 0.00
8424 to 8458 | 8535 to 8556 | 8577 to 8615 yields 0.09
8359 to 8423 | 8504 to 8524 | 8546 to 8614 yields 0.10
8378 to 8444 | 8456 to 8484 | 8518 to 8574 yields 0.06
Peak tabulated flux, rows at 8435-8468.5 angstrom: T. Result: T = 15.4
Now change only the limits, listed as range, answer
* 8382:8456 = 16.1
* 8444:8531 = 16.2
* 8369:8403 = 14.9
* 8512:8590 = 19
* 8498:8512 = 14.7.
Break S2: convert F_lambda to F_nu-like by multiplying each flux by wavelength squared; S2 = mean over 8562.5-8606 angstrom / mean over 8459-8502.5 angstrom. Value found 1.3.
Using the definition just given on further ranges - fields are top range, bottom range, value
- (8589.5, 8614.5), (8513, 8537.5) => 1.26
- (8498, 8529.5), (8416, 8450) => 1.03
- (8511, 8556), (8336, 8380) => 1.11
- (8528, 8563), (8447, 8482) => 1.09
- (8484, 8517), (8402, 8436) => 1.02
